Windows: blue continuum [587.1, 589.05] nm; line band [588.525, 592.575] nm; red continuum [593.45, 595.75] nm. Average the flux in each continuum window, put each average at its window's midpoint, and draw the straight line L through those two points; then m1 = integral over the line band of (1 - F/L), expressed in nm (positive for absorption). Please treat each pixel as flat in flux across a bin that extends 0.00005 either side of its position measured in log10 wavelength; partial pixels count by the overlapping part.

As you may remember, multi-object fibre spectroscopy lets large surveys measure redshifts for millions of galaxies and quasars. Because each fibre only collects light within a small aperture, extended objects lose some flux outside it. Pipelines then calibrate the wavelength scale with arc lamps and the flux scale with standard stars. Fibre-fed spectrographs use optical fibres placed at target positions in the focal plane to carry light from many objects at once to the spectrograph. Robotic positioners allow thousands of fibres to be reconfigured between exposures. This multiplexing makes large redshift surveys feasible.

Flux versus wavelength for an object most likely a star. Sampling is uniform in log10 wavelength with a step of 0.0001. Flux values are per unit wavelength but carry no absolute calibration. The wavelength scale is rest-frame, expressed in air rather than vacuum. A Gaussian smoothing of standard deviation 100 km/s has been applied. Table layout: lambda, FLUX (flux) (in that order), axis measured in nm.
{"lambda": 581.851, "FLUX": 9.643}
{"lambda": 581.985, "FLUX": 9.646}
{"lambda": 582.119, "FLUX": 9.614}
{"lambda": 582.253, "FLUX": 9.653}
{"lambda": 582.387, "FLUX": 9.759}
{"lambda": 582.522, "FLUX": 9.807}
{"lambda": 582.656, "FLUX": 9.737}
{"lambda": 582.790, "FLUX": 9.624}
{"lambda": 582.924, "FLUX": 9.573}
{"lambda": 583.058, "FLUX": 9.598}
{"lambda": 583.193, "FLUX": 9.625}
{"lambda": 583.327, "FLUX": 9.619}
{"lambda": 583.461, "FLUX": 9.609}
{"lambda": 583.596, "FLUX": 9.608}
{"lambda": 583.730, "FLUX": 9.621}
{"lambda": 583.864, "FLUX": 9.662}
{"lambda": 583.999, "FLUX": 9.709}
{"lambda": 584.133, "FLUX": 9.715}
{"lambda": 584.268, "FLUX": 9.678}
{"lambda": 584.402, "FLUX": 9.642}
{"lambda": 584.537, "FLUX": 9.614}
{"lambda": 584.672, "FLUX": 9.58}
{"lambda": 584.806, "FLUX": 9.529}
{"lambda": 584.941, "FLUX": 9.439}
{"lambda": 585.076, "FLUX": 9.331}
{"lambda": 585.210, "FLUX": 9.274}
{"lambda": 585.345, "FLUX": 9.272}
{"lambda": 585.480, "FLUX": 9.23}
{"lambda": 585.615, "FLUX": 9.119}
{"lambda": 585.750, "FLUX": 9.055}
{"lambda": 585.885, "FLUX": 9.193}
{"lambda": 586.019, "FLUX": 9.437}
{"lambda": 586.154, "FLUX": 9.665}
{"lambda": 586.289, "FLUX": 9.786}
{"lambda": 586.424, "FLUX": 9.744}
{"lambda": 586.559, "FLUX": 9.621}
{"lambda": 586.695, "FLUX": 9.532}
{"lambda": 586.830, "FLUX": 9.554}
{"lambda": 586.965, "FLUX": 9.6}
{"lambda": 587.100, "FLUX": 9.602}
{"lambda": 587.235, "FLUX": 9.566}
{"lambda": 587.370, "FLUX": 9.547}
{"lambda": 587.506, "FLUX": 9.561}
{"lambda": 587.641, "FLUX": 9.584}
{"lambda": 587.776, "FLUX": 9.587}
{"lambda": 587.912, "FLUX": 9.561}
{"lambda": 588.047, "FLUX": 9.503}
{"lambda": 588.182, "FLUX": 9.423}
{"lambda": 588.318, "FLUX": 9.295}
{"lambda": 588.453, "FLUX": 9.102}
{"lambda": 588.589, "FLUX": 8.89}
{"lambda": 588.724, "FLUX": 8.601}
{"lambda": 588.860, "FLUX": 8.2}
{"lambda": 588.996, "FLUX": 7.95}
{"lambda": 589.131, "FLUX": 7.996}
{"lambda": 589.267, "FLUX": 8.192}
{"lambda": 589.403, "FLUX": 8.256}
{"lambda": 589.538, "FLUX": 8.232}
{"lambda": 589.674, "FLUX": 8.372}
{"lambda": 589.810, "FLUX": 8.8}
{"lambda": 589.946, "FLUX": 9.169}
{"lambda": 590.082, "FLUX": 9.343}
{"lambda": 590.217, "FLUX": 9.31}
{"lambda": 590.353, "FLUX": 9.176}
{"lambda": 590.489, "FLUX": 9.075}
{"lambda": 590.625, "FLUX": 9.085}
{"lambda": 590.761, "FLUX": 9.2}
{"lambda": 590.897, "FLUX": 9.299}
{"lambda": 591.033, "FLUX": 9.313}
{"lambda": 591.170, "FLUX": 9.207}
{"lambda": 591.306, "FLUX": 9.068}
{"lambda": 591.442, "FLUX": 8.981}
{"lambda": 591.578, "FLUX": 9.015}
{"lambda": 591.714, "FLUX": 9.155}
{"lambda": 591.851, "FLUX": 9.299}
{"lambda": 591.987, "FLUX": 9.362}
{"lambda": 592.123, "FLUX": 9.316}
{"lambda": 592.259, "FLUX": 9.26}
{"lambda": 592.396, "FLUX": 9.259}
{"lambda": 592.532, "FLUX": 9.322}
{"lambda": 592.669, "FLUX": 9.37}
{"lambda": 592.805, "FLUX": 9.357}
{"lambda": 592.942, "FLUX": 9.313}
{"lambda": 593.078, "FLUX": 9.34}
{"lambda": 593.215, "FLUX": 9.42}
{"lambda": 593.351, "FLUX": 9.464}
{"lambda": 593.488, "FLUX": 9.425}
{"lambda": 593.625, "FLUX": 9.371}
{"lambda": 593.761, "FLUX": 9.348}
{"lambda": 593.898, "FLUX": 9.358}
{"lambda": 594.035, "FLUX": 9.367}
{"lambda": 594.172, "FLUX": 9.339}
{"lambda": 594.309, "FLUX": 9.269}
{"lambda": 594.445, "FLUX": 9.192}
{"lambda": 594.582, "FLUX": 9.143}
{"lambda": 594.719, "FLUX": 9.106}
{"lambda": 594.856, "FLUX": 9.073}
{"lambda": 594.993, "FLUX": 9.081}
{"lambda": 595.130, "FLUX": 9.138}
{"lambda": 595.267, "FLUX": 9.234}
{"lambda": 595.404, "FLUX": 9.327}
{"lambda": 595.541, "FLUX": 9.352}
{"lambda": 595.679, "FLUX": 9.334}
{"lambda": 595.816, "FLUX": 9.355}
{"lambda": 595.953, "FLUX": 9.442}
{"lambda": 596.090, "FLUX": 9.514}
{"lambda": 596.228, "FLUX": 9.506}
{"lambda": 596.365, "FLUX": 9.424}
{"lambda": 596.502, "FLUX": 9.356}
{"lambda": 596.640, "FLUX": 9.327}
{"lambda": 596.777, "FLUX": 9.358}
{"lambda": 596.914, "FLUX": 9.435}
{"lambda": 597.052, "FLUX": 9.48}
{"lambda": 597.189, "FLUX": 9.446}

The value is 0.13 nm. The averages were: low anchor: 9.19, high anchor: 9.26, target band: 8.92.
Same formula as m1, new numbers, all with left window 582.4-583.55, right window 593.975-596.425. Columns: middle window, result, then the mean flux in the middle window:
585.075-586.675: 0.03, 9.4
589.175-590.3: 0.09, 8.7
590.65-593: 0.04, 9.24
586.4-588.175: -0.01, 9.57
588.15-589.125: 0.08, 8.7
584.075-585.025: 0.00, 9.59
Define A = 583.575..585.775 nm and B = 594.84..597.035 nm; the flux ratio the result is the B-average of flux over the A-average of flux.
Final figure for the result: 1.0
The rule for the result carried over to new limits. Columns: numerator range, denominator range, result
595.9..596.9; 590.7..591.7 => 1.03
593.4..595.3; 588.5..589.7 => 1.11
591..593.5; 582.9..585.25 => 0.97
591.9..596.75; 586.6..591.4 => 1.03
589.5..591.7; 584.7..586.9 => 0.96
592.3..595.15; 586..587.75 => 0.97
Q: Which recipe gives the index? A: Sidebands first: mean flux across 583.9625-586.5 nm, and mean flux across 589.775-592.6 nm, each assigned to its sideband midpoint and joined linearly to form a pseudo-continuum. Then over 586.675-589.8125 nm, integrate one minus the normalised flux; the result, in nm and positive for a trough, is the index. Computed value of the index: 0.11 nm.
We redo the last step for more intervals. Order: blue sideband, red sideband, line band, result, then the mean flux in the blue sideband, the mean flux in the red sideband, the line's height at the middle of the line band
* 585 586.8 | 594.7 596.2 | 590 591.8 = 0.03 nm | 9.41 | 9.28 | 9.34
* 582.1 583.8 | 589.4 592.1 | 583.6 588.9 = -0.02 nm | 9.65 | 9.06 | 9.4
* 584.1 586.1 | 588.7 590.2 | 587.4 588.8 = -0.09 nm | 9.4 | 8.49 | 8.77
